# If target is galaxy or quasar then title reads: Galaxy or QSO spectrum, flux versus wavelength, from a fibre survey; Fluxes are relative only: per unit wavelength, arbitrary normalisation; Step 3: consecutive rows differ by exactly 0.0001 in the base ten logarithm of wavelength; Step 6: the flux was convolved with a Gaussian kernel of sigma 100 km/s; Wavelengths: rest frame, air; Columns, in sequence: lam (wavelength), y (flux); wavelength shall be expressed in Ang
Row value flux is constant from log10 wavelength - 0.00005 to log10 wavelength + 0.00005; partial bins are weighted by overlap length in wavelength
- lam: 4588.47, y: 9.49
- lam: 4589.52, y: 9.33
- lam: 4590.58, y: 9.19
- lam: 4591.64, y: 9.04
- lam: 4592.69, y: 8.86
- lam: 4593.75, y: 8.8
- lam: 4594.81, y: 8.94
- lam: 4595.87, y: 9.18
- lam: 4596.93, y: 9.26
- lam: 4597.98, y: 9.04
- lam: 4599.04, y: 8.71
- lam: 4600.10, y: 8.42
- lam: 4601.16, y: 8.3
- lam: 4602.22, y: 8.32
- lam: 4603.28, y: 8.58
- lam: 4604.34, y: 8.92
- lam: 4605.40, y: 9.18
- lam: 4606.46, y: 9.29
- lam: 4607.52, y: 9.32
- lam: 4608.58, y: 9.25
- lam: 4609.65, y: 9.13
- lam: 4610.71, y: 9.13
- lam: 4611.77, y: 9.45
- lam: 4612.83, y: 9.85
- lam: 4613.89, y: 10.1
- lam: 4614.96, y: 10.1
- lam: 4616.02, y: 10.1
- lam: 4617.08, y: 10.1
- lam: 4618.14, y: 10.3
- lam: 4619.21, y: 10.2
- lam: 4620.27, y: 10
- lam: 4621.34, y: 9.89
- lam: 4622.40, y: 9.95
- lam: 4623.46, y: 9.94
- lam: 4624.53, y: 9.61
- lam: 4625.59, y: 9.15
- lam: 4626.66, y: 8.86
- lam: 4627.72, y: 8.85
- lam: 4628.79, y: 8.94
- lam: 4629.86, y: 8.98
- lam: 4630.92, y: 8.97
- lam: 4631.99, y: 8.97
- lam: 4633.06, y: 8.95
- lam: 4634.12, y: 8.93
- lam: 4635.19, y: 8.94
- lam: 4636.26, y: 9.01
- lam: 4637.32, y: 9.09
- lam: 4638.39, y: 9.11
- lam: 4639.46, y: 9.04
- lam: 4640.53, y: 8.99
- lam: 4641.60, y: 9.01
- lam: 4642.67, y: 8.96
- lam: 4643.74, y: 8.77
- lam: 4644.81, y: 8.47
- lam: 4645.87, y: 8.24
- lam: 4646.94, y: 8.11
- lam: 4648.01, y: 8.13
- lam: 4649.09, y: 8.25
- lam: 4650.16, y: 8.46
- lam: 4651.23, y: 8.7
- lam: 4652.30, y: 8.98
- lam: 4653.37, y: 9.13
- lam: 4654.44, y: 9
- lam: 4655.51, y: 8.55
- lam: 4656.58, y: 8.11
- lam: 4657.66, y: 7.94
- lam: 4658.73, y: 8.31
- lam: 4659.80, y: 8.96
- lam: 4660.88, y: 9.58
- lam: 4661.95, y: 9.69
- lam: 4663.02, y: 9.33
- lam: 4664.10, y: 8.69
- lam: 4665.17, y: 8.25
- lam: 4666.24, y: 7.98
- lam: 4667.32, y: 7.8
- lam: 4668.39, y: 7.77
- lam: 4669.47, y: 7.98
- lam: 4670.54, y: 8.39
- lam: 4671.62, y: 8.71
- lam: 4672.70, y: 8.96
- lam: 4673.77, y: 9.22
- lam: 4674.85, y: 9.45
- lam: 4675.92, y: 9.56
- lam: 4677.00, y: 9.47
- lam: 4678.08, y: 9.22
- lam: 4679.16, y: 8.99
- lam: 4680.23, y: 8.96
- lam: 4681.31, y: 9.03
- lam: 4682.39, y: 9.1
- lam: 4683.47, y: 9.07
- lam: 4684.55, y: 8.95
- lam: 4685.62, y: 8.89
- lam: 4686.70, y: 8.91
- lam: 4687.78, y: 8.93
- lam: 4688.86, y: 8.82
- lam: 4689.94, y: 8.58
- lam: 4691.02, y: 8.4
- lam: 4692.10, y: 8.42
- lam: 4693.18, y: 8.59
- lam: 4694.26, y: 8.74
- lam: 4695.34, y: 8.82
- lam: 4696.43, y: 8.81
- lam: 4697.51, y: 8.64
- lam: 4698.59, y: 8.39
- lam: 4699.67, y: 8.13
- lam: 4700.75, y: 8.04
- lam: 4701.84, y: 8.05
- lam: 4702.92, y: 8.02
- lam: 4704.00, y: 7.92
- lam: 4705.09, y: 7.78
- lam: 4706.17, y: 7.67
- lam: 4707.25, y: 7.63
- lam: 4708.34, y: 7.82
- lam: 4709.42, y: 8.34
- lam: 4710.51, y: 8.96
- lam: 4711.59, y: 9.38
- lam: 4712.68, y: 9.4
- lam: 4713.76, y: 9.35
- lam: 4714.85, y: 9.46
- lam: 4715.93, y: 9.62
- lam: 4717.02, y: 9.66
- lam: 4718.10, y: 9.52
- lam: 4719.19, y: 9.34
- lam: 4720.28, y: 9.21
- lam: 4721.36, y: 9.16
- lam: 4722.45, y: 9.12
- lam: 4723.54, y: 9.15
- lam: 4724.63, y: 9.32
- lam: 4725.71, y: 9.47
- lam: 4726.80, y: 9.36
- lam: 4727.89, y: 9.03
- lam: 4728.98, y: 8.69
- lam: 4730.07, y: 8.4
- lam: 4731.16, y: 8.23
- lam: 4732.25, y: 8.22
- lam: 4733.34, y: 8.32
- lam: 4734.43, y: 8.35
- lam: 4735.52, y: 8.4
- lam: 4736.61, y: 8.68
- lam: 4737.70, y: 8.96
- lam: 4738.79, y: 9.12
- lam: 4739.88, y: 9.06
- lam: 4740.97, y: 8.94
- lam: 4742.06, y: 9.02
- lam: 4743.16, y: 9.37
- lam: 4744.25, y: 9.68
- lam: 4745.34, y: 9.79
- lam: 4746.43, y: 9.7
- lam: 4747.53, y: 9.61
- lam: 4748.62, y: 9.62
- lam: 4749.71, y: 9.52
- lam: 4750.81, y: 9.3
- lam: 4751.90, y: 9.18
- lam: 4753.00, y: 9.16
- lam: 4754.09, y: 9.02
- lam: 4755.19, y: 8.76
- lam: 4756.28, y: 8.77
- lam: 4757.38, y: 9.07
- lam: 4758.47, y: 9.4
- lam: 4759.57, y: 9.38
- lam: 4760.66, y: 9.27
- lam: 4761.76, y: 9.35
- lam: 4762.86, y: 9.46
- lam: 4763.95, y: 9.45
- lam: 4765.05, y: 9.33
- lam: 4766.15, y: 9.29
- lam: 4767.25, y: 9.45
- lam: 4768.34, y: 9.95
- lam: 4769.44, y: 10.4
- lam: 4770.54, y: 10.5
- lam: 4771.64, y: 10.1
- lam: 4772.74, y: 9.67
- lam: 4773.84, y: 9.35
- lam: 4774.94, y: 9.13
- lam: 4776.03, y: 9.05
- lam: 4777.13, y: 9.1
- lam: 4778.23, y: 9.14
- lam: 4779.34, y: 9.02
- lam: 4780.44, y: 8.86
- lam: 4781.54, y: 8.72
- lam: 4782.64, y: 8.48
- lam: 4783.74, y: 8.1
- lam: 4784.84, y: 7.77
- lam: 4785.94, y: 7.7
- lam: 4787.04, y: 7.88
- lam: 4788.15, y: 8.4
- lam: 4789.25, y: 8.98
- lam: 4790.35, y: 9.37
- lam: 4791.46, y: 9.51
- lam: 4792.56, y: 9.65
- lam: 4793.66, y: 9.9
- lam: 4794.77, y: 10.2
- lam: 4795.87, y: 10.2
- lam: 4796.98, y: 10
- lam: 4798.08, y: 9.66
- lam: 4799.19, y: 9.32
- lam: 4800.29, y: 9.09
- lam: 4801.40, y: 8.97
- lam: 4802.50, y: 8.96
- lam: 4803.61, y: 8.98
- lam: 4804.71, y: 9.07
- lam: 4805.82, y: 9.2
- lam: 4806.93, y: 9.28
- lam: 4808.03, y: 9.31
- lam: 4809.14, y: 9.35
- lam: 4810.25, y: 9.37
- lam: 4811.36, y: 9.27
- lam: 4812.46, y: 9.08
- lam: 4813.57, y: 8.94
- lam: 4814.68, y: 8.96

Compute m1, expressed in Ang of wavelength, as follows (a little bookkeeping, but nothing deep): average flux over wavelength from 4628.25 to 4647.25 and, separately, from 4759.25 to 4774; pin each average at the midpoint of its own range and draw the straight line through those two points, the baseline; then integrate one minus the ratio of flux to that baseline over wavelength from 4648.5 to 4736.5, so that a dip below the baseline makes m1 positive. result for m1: 4.39 Ang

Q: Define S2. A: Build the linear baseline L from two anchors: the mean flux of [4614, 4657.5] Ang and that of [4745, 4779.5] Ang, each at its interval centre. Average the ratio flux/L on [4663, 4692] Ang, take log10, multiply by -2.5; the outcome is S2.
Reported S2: 0.05 mag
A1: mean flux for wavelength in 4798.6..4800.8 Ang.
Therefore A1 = 9.21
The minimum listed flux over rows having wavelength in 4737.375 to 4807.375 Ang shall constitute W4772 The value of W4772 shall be 7.7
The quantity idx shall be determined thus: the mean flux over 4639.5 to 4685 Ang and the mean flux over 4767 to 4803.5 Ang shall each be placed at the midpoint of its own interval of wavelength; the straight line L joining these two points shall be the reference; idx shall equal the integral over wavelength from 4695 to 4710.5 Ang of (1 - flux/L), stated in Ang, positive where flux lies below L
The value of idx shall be 1.28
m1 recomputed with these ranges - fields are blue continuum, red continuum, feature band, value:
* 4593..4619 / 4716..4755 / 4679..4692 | 0.42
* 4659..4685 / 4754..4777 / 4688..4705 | 1.14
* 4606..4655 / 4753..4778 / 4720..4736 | 0.90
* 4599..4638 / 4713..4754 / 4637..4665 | 1.54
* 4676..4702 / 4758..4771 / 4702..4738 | 1.31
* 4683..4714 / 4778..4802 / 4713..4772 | -3.14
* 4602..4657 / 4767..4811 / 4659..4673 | 0.83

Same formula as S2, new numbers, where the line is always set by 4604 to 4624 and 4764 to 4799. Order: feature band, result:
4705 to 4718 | 0.07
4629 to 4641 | 0.08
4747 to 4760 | 0.01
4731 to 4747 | 0.05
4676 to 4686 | 0.05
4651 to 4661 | 0.11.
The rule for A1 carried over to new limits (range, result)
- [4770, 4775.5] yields 9.76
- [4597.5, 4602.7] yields 8.55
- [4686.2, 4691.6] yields 8.72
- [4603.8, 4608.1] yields 9.18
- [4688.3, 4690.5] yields 8.7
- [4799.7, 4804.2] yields 9.02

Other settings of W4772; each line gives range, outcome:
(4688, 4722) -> 7.63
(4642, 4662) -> 7.94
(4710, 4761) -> 8.22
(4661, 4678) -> 7.77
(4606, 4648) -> 8.11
